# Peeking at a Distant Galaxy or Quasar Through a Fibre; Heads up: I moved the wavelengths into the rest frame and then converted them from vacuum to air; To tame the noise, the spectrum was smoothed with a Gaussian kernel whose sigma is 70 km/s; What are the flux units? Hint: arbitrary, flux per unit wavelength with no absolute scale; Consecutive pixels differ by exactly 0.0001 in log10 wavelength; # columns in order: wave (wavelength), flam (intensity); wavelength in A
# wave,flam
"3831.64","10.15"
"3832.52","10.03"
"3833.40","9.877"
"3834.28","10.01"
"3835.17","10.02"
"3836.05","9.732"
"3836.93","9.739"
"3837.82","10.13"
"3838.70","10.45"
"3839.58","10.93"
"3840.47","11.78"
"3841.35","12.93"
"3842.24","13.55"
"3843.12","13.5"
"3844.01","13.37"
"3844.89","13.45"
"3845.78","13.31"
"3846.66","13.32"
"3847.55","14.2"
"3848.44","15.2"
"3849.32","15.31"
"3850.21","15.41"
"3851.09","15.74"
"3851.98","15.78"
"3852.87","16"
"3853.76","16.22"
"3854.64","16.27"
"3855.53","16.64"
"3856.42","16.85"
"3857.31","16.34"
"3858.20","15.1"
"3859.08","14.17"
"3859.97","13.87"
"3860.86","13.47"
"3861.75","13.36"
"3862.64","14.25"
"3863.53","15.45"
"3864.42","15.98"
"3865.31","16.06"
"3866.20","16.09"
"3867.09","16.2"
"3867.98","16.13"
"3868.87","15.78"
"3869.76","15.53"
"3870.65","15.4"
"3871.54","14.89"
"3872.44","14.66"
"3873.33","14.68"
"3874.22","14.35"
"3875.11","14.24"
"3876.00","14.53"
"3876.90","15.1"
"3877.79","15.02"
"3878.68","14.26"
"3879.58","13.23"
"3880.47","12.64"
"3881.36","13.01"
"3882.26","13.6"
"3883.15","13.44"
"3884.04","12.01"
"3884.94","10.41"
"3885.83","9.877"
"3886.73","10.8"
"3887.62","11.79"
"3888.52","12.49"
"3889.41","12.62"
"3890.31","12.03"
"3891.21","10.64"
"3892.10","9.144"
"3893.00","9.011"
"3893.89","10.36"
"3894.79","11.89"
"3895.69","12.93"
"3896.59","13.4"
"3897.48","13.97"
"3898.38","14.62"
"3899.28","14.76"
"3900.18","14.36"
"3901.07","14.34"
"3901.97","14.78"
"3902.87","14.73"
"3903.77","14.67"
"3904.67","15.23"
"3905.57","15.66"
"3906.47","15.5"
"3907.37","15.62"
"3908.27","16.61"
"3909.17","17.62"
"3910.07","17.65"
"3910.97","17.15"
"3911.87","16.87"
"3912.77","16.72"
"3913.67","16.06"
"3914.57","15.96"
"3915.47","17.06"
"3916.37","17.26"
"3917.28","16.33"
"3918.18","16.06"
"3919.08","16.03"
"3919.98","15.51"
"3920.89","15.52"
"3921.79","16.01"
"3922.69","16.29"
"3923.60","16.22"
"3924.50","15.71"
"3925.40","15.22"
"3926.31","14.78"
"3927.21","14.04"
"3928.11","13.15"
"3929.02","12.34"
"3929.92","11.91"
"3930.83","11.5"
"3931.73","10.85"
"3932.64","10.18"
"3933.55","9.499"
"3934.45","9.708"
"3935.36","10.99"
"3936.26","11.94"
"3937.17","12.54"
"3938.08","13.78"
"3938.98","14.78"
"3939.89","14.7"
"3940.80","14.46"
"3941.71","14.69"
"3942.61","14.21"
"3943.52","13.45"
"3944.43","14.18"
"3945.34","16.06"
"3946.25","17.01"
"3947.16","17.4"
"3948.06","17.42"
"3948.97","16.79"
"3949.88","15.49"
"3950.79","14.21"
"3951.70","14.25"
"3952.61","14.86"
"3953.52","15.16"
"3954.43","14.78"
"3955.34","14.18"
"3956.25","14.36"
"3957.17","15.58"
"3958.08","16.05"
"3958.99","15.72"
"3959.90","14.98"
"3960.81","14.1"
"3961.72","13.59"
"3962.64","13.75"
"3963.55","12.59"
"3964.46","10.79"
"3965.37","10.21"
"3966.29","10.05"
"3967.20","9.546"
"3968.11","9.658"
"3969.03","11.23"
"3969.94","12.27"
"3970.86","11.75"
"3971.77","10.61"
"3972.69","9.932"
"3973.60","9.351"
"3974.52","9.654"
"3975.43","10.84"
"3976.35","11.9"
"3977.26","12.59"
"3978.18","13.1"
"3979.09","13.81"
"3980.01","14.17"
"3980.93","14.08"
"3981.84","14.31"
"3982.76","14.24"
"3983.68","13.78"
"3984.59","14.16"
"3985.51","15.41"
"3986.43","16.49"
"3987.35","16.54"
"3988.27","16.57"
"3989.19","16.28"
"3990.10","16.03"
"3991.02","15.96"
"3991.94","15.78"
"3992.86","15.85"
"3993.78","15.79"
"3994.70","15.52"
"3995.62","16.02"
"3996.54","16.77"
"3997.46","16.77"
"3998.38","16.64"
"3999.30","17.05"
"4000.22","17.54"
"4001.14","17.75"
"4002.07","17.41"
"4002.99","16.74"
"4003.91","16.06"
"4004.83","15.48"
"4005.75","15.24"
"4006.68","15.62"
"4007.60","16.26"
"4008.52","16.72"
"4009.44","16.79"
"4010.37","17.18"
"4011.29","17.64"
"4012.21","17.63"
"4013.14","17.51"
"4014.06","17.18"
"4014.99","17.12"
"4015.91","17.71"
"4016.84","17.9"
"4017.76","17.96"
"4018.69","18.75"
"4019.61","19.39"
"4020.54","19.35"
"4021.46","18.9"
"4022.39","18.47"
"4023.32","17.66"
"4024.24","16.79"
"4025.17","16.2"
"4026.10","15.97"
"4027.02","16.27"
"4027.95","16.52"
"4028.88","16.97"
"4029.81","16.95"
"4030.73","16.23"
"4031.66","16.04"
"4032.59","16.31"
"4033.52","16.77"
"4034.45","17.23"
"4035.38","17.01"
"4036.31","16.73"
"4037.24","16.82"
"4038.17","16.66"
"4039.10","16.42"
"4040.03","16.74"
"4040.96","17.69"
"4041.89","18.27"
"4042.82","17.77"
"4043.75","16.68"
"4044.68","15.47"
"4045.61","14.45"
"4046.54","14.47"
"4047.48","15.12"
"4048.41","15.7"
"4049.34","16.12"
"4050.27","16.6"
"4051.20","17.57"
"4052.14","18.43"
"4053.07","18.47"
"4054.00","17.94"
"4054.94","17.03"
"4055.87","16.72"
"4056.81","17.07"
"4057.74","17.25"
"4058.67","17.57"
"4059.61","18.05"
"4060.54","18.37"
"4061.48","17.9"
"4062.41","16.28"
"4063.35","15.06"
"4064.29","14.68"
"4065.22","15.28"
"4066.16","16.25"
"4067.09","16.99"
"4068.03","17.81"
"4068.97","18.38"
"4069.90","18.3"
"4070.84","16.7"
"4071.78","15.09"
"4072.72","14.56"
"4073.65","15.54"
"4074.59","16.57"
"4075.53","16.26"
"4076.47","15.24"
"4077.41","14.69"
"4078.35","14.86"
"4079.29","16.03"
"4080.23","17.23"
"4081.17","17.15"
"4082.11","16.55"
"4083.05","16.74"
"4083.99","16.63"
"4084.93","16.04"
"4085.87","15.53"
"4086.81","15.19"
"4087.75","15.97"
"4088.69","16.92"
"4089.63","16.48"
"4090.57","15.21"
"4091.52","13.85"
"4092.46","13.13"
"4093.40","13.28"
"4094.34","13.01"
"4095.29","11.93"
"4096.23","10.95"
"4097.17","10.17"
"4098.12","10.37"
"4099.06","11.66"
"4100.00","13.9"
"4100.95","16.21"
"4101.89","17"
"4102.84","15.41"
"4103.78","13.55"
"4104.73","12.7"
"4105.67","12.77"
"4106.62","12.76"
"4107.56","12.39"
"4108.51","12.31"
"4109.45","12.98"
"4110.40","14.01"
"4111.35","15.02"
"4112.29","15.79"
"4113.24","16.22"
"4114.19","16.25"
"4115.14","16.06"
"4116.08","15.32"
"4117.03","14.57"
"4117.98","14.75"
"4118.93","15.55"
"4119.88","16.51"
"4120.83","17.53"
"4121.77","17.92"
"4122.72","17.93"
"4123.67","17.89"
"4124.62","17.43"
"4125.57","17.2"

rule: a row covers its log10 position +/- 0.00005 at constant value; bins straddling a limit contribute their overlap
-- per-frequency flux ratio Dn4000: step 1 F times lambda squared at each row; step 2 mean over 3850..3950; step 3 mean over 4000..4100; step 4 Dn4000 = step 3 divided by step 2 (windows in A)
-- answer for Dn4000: 1.22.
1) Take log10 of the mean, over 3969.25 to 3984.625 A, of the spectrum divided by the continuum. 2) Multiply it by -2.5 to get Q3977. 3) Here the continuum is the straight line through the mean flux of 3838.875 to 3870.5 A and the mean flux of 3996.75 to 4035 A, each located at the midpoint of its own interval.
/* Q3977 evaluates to 0.319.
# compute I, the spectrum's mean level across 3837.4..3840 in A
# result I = 10.5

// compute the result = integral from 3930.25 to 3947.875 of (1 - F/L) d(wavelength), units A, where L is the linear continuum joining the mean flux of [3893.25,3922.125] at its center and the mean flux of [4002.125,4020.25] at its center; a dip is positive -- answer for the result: 2.8 A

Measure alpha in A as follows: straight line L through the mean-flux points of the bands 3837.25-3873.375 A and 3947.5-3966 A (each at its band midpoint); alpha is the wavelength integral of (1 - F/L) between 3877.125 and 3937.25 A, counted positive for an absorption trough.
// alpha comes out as 2.8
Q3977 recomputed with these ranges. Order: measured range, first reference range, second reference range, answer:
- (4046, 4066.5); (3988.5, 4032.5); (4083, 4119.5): -0.08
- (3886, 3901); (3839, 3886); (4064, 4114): 0.19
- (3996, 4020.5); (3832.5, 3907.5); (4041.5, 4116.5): -0.15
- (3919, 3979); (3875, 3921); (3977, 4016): 0.13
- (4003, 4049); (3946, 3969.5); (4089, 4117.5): -0.21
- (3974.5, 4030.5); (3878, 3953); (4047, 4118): -0.10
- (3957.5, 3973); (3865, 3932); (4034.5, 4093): 0.23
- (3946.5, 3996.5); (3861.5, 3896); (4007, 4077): 0.11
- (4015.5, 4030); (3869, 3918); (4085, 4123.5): -0.22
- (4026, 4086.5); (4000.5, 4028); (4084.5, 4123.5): -0.04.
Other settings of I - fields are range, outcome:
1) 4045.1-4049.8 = 15.2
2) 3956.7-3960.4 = 15.6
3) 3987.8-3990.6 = 16.3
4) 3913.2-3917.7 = 16.5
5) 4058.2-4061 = 18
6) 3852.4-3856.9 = 16.4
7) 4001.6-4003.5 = 17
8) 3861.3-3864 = 14.4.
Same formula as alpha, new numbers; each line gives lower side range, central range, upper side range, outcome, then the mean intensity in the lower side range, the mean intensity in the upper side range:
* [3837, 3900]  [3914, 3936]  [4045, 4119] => 0.2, 13.7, 15.4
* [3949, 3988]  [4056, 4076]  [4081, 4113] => -3.8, 13.2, 14.2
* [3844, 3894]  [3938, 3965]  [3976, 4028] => 1.2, 14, 16.3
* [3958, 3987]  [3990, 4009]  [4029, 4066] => -3.0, 12.6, 16.7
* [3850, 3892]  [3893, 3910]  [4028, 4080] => 0.3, 14.3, 16.6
